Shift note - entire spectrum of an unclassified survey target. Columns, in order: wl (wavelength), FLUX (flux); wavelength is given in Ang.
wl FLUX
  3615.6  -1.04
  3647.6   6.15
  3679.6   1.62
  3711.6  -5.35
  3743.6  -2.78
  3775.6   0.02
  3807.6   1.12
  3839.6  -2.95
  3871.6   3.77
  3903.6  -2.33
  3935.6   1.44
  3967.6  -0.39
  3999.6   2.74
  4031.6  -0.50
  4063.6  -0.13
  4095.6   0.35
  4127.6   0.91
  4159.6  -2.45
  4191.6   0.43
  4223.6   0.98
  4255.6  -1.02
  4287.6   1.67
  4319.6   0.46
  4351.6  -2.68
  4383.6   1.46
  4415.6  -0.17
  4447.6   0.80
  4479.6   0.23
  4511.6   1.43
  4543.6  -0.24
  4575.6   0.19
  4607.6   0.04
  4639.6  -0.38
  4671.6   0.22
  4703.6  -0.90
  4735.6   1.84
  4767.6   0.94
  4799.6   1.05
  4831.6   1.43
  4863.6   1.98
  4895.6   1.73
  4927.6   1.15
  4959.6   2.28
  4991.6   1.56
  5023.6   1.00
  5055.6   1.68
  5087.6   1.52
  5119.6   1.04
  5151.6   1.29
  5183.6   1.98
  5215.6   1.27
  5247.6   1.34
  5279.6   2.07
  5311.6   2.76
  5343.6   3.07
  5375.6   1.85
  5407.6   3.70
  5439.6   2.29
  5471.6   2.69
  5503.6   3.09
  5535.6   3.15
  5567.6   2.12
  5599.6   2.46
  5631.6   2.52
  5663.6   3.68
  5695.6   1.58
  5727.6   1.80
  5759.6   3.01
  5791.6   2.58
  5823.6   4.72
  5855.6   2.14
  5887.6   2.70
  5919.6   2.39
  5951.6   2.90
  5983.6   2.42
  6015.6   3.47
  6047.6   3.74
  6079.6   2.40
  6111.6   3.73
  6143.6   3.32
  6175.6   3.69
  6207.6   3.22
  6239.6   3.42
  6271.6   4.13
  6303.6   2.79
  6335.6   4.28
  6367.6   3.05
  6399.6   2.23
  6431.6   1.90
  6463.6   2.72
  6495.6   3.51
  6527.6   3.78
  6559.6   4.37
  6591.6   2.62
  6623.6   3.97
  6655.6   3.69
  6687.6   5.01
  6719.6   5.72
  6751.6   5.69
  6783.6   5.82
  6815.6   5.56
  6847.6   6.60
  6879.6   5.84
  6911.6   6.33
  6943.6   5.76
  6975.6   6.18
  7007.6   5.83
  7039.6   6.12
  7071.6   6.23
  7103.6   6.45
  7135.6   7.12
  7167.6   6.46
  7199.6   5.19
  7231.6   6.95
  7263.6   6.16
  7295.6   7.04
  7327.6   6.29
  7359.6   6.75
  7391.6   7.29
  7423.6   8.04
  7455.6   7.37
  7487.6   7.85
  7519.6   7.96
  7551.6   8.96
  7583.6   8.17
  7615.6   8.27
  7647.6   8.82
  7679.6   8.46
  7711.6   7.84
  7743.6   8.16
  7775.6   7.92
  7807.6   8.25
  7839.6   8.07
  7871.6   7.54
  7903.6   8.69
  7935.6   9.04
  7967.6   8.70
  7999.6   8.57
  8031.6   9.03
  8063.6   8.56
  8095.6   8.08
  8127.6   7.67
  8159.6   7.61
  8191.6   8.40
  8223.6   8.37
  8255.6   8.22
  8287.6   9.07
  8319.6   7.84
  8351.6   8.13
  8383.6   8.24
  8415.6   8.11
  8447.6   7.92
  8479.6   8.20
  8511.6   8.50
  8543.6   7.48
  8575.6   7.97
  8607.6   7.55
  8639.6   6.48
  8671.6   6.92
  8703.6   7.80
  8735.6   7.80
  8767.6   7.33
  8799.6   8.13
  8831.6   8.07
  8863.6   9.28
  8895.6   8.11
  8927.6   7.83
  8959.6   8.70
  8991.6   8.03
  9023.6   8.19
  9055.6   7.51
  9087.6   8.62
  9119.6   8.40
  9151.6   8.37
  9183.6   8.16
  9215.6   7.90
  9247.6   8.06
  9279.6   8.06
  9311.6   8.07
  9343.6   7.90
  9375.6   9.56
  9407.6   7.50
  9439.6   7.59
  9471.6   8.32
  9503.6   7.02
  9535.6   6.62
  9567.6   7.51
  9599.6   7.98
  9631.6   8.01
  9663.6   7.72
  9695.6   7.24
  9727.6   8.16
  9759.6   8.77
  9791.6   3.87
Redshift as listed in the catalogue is 0.673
